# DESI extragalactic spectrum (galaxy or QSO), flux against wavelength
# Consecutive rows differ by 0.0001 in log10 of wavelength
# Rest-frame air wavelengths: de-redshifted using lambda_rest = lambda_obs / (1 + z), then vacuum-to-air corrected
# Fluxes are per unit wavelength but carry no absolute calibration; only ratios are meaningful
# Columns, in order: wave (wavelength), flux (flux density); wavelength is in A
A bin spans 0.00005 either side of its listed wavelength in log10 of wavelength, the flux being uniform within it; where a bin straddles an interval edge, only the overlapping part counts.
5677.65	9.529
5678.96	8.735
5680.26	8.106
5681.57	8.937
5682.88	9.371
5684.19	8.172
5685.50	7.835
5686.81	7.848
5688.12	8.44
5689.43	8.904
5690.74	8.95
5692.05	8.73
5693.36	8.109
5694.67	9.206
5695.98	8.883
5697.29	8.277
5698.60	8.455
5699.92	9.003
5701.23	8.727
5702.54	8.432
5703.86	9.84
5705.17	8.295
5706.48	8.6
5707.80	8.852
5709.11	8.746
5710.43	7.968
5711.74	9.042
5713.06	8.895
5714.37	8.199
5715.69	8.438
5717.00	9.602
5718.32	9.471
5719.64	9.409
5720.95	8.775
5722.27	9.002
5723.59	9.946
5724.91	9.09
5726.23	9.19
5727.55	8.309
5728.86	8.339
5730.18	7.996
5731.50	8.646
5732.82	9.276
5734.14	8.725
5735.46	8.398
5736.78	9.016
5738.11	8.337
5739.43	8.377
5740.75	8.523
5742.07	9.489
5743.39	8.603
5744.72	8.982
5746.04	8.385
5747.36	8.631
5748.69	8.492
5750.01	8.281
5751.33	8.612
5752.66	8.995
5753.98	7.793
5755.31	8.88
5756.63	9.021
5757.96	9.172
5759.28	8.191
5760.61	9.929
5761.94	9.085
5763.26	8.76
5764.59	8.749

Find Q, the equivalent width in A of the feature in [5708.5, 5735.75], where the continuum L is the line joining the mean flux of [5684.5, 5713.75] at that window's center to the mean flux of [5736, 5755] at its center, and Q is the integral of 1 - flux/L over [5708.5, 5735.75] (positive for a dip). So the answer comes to -0.7 A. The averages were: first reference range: 8.63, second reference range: 8.61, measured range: 8.84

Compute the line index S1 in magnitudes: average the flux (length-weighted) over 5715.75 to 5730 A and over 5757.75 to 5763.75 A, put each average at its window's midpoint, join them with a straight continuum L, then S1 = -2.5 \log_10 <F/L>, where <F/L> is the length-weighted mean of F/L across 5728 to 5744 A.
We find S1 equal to 0.05 mag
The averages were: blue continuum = 9.05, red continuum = 9.03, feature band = 8.64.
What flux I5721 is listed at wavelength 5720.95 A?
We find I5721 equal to 8.775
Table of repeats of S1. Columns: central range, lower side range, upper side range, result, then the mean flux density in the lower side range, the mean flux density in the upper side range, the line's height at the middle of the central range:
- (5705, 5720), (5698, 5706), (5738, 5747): 0.00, 8.79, 8.7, 8.76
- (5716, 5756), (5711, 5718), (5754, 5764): 0.01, 8.86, 8.92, 8.89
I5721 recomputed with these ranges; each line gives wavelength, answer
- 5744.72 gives 8.982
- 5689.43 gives 8.904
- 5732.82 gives 9.276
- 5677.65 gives 9.529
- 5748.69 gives 8.492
